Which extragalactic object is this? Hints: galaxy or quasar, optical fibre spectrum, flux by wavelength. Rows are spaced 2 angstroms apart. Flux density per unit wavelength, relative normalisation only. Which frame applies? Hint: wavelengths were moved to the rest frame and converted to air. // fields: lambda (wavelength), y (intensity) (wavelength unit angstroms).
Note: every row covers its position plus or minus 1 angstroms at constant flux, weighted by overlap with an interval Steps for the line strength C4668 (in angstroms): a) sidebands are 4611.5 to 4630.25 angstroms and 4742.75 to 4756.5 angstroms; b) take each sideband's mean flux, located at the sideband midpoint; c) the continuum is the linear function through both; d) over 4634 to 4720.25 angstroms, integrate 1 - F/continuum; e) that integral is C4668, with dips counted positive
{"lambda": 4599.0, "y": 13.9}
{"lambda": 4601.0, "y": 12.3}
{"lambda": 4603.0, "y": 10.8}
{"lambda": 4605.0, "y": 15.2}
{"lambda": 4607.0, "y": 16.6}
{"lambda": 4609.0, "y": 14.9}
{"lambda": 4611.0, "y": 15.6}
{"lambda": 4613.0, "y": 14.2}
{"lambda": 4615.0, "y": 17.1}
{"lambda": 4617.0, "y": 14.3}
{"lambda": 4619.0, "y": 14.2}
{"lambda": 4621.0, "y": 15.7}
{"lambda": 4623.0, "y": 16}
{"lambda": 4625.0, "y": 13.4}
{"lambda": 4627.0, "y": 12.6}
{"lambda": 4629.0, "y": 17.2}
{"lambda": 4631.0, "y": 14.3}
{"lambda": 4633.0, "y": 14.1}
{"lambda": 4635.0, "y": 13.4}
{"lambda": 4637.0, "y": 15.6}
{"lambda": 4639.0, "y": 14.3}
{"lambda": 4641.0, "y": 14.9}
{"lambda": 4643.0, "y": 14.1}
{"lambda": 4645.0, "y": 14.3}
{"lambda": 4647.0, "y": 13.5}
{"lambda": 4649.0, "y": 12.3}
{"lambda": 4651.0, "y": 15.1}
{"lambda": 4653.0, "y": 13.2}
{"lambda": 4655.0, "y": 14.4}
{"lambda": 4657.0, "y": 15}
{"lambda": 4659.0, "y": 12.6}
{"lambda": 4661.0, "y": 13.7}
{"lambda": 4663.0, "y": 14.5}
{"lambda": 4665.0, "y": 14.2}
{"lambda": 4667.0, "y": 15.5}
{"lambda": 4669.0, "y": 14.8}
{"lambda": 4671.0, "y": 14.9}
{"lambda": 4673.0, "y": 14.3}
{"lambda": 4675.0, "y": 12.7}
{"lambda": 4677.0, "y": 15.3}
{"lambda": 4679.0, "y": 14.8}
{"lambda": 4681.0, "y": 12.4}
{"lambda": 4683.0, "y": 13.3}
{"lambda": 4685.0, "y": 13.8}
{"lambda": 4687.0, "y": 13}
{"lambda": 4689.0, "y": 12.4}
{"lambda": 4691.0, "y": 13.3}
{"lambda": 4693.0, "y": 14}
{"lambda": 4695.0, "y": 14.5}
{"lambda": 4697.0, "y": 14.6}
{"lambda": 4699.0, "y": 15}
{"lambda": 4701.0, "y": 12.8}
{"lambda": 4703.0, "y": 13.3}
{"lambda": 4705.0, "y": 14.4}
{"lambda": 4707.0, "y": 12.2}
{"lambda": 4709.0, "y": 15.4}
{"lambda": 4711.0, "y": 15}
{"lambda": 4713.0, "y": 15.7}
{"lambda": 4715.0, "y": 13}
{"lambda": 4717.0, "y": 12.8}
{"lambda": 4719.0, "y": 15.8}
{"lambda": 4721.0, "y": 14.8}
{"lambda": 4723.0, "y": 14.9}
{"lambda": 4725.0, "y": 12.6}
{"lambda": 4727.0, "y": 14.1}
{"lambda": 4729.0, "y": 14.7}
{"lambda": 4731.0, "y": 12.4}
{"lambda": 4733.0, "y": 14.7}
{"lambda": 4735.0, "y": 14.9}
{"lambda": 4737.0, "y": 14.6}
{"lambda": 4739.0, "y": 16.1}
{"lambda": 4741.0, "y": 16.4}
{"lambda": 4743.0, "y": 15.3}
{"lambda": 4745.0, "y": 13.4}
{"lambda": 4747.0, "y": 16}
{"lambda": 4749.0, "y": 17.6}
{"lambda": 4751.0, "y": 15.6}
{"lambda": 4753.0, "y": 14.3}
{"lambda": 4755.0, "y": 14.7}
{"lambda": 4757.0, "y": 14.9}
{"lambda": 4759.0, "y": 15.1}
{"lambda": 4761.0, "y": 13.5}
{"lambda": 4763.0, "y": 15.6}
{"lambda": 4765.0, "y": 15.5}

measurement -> 6.0 angstroms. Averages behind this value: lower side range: 15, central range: 14.1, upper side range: 15.3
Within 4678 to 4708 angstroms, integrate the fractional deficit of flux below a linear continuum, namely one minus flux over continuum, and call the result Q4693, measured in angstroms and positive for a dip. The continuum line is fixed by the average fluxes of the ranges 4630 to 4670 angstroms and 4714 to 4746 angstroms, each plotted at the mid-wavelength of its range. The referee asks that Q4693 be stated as 1.5 angstroms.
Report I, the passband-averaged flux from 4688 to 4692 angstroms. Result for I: 12.9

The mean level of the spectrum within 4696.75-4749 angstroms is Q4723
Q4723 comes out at 14.5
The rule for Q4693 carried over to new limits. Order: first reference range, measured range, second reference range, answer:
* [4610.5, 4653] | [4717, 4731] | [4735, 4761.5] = 0.8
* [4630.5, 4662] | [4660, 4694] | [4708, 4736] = 0.6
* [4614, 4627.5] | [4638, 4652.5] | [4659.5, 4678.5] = 0.6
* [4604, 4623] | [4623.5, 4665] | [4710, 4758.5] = 2.9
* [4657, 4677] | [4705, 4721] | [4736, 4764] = 0.5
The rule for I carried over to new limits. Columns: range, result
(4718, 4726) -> 14.5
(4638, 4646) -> 14.4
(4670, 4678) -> 14.3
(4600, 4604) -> 11.6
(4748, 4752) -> 16.6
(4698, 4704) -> 13.7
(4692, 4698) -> 14.4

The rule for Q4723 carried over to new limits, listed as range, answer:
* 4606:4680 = 14.5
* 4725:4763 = 14.9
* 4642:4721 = 14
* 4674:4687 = 13.7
